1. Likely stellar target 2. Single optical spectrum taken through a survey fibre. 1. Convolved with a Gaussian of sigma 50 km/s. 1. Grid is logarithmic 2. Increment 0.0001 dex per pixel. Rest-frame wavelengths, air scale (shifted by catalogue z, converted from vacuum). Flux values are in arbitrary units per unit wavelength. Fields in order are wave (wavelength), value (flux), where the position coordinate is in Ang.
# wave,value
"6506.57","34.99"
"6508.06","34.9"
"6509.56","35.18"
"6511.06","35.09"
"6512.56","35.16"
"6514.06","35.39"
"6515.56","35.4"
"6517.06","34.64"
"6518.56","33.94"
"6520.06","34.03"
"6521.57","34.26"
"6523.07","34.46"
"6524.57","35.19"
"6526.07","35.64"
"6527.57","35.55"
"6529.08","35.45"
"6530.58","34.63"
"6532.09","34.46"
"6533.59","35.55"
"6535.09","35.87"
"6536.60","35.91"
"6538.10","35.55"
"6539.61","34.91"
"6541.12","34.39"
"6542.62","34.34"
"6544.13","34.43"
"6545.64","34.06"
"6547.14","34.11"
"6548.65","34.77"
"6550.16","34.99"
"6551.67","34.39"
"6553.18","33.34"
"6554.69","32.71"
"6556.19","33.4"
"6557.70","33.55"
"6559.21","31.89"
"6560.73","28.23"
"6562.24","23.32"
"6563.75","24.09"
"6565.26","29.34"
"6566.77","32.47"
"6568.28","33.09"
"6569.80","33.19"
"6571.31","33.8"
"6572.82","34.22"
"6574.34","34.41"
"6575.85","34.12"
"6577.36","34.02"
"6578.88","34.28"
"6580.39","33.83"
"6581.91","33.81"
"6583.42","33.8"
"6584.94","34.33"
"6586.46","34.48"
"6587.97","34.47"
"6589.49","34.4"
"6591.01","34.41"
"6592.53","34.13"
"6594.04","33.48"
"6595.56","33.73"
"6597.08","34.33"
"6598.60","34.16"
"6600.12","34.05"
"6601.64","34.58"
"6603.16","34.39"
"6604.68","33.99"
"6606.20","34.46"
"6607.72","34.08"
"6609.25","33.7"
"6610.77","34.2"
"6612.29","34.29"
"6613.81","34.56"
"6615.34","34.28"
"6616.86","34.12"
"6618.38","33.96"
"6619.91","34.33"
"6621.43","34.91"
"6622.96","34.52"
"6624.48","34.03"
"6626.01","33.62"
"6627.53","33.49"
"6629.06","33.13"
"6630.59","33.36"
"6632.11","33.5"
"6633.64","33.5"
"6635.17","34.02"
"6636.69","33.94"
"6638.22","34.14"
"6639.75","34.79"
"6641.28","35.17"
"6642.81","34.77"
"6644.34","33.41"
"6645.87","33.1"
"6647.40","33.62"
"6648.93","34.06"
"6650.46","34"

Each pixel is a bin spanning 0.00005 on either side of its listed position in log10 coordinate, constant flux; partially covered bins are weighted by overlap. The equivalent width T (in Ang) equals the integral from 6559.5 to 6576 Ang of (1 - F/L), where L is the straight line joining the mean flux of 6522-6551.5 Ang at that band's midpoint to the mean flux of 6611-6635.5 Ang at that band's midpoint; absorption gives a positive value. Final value 1.8 Ang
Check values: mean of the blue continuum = 34.9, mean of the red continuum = 34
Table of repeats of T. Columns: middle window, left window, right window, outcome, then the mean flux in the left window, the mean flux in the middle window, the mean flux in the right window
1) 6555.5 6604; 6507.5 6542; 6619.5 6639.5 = 2.1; 35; 32.9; 33.9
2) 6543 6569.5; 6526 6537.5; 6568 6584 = 2.0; 35.4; 31.9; 33.9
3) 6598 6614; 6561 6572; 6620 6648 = -1.0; 29.8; 34.2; 34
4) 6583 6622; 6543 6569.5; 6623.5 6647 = -1.4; 31.9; 34.2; 33.9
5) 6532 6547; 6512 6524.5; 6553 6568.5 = -1.1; 34.7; 35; 30.3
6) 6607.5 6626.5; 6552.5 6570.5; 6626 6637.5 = -0.7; 30.7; 34.2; 33.6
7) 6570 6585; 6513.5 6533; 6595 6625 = 0.2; 34.8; 34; 34.2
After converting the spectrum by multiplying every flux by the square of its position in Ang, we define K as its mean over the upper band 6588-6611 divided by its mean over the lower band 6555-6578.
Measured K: 1.09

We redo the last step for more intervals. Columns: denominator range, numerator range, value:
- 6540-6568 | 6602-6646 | 1.08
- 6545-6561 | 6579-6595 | 1.03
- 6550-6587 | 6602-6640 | 1.07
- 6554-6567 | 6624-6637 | 1.15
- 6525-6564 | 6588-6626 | 1.04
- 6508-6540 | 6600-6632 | 1.00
